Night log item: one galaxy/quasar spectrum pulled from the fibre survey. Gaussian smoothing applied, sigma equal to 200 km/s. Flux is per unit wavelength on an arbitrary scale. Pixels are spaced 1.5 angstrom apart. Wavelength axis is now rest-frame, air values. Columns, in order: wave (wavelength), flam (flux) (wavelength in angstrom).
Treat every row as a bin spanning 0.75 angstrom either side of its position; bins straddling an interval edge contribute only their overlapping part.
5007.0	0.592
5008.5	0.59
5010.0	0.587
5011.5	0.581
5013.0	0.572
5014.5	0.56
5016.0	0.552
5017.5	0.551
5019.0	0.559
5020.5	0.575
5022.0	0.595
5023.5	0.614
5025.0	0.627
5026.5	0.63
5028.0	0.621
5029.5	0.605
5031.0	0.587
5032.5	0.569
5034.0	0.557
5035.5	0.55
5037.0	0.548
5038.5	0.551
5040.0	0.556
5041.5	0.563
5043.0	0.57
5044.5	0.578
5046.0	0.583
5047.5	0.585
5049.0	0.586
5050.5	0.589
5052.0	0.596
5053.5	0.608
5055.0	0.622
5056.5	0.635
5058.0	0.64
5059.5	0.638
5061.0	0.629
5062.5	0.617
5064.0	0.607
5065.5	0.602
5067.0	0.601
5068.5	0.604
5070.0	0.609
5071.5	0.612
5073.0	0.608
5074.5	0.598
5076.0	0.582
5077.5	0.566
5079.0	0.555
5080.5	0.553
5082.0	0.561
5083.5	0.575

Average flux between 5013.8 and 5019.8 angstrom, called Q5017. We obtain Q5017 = 0.556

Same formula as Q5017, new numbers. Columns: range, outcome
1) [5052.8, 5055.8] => 0.615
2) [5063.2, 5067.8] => 0.603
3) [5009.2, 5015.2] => 0.575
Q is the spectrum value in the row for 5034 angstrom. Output 0.557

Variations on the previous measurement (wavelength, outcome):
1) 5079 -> 0.555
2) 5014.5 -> 0.56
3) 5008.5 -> 0.59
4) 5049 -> 0.586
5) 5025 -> 0.627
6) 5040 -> 0.556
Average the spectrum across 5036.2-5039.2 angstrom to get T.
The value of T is 0.549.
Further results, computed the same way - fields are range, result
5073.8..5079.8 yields 0.575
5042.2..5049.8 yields 0.58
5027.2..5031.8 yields 0.604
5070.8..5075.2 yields 0.606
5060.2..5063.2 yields 0.623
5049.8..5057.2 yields 0.61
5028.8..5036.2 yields 0.574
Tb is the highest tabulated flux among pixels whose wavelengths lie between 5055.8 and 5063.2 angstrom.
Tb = 0.64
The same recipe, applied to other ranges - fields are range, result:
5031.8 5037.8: 0.569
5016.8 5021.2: 0.575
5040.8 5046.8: 0.583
